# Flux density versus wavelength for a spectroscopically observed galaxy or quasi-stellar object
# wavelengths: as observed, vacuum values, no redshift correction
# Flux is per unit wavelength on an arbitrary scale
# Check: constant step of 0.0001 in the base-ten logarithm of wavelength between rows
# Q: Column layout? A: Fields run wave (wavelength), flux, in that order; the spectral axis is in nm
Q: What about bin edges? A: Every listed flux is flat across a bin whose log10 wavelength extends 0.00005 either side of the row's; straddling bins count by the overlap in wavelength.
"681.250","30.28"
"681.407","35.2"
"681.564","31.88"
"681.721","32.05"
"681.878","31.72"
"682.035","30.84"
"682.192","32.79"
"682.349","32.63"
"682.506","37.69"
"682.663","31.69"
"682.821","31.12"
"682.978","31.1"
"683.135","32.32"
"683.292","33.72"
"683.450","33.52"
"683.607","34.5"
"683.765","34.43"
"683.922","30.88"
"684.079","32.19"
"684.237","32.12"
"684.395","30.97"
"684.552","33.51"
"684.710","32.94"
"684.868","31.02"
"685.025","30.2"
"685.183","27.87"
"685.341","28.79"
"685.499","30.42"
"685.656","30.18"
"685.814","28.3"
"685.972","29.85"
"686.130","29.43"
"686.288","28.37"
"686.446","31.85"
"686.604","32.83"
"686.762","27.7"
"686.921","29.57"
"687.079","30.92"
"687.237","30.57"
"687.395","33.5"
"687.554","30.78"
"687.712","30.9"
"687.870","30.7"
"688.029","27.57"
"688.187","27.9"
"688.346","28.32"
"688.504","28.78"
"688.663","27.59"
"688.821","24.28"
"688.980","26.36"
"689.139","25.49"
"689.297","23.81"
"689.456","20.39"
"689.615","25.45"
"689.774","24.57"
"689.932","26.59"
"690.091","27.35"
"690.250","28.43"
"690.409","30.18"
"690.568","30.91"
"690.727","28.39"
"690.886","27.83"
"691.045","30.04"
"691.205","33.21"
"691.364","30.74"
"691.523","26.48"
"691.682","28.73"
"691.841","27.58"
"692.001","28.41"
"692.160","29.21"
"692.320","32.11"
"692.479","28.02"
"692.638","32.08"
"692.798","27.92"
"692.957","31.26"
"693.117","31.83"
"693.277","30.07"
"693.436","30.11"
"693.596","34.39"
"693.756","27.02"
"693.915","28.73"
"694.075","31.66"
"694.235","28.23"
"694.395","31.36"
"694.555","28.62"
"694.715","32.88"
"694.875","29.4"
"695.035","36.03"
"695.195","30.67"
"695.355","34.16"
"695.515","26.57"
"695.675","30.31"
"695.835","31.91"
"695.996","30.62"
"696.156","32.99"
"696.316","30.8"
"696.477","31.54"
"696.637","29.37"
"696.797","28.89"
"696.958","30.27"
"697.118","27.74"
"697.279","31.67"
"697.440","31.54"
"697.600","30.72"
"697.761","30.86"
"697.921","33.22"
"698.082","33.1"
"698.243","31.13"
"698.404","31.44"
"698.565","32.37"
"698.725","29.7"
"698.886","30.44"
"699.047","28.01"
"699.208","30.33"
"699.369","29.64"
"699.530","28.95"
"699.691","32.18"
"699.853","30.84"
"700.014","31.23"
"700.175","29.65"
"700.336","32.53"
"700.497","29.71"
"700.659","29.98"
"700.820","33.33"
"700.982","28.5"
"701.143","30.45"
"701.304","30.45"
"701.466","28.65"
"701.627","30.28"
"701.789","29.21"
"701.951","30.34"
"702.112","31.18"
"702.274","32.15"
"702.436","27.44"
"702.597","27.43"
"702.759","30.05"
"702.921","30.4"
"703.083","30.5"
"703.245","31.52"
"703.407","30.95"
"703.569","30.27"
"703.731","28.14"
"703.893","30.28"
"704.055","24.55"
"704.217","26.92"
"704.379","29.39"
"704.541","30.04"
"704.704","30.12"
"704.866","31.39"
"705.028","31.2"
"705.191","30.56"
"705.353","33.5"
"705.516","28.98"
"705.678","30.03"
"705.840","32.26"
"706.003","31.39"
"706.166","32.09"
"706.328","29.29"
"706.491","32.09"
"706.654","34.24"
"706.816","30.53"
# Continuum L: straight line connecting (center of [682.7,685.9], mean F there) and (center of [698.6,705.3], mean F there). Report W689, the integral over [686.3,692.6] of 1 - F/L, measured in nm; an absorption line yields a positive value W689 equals 0.50 nm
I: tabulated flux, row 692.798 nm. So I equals 27.92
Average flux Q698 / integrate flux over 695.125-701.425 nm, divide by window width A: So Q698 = 30.7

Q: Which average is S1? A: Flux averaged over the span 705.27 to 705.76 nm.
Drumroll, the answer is 30.9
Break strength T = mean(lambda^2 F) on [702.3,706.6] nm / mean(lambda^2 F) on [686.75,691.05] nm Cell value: 1.12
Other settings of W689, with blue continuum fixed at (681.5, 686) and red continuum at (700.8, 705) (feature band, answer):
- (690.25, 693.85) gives 0.13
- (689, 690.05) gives 0.22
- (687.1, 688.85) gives 0.11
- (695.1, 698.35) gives -0.06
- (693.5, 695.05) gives 0.00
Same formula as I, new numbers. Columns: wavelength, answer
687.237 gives 30.57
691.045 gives 30.04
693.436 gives 30.11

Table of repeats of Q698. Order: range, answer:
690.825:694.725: 29.9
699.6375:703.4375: 30.3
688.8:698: 29.5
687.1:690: 27.5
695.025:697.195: 30.7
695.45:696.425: 30.6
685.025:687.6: 30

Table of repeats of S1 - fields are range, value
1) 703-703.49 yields 31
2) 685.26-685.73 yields 29.8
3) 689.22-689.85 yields 23.5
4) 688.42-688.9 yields 26.9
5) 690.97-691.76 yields 29.8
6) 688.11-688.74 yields 28.1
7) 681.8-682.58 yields 33.1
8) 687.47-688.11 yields 30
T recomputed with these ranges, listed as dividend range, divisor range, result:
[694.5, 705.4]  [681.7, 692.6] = 1.06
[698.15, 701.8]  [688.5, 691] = 1.18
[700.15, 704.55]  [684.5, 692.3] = 1.07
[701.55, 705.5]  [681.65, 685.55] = 0.99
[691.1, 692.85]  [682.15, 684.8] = 0.92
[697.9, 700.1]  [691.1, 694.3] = 1.05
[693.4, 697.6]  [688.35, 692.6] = 1.12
